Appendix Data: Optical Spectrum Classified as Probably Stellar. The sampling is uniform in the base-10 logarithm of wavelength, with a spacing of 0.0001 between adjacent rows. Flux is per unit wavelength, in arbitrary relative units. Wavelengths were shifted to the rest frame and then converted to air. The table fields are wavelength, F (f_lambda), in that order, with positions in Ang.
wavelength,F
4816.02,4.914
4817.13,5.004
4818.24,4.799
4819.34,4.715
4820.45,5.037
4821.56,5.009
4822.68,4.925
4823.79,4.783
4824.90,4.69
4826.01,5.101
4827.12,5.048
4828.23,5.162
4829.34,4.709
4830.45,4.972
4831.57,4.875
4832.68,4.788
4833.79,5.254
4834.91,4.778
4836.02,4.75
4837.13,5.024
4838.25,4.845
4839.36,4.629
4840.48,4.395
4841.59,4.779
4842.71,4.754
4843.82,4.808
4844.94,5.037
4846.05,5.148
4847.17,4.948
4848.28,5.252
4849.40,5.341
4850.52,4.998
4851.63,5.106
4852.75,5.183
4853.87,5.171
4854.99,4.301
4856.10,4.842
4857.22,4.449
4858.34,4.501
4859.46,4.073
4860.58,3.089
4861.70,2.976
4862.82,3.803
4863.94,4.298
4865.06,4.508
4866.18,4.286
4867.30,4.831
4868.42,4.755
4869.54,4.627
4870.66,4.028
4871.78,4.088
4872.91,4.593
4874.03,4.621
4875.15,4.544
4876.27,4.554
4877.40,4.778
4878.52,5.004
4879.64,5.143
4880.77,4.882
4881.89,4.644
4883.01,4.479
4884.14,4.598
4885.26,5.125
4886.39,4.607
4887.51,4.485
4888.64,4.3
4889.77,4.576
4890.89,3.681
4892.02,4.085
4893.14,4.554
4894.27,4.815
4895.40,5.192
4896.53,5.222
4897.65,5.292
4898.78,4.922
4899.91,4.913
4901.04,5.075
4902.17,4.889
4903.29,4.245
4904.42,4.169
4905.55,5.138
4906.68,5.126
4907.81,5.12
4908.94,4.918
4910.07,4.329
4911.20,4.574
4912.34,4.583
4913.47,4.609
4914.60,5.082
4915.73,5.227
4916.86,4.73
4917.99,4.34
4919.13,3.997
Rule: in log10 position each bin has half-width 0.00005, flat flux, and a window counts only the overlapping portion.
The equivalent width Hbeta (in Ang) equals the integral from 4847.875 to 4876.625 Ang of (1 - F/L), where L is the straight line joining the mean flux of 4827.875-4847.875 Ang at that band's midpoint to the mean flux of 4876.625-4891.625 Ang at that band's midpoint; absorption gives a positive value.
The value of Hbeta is 1.6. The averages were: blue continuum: 4.87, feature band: 4.49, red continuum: 4.63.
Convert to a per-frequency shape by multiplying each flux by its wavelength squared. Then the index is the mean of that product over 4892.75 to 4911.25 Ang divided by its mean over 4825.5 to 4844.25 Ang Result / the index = 1.03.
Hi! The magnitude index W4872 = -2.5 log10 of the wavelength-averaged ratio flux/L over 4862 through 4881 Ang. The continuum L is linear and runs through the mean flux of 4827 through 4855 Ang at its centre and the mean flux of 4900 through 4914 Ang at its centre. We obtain 0.074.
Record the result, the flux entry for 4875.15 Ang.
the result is 4.544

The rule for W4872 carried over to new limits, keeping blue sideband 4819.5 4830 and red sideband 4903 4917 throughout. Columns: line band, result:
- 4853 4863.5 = 0.169 mag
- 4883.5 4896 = 0.061 mag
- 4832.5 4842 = 0.023 mag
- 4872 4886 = 0.023 mag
